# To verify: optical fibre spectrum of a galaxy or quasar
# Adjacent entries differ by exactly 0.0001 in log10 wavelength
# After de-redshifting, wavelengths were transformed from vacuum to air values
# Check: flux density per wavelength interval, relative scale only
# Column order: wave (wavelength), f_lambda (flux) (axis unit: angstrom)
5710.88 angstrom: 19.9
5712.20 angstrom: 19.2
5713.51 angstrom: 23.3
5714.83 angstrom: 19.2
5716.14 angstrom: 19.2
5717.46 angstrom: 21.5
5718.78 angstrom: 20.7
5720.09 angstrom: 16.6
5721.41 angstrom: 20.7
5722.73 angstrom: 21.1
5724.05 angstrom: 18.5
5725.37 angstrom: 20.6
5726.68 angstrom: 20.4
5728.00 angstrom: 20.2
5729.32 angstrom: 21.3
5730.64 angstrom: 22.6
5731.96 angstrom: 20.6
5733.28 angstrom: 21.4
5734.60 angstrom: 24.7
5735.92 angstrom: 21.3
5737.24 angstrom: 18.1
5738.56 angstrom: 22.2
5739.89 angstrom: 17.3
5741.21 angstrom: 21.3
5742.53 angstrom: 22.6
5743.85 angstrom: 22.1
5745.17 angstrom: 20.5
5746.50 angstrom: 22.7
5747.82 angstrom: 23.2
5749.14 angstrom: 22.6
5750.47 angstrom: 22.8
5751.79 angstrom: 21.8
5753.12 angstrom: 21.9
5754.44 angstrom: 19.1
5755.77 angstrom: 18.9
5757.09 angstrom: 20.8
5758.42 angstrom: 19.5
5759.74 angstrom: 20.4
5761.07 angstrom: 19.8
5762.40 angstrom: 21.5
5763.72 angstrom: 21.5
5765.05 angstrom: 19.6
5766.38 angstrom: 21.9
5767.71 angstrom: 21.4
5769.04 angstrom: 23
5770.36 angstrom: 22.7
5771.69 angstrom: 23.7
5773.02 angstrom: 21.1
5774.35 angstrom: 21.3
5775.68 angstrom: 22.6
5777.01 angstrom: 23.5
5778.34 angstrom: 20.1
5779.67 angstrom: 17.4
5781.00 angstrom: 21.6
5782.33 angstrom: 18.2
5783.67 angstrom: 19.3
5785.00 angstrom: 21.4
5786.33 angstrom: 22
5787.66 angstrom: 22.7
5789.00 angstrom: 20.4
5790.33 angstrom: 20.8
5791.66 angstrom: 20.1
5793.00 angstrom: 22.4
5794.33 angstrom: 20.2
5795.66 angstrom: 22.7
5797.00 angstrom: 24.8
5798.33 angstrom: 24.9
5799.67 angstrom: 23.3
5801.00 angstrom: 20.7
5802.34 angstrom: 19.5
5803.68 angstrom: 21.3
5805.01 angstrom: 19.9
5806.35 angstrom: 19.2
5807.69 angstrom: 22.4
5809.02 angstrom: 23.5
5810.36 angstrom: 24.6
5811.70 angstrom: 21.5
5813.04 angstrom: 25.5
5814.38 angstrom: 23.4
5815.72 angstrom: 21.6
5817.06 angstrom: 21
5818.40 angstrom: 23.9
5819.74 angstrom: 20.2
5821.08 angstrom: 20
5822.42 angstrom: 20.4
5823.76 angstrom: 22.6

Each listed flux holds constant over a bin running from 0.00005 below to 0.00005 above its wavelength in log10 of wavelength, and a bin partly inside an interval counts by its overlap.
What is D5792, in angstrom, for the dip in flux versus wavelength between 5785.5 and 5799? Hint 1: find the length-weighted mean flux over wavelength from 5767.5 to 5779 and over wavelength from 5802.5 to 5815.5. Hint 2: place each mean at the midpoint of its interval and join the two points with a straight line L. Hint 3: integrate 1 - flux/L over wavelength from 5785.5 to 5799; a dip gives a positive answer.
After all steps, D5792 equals 0.07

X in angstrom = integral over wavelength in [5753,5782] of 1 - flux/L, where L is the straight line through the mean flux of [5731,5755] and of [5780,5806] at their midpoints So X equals 0.5 angstrom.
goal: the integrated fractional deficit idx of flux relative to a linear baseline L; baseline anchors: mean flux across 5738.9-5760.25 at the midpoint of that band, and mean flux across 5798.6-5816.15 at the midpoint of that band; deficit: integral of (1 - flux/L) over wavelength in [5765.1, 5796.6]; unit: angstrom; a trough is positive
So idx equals 0.5 angstrom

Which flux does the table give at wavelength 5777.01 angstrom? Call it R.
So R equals 23.5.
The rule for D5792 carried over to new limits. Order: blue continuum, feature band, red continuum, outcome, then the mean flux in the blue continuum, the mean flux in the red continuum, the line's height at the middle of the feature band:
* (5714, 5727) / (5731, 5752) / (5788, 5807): -1.3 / 19.9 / 21.5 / 20.3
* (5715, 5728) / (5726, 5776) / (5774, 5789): -2.3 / 19.9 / 20.9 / 20.4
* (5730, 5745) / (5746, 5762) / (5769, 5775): 0.5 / 21.3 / 22.3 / 21.8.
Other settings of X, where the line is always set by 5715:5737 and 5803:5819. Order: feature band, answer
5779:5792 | 0.8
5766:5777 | -0.4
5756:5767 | 0.4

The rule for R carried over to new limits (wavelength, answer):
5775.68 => 22.6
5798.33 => 24.9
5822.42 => 20.4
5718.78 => 20.7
